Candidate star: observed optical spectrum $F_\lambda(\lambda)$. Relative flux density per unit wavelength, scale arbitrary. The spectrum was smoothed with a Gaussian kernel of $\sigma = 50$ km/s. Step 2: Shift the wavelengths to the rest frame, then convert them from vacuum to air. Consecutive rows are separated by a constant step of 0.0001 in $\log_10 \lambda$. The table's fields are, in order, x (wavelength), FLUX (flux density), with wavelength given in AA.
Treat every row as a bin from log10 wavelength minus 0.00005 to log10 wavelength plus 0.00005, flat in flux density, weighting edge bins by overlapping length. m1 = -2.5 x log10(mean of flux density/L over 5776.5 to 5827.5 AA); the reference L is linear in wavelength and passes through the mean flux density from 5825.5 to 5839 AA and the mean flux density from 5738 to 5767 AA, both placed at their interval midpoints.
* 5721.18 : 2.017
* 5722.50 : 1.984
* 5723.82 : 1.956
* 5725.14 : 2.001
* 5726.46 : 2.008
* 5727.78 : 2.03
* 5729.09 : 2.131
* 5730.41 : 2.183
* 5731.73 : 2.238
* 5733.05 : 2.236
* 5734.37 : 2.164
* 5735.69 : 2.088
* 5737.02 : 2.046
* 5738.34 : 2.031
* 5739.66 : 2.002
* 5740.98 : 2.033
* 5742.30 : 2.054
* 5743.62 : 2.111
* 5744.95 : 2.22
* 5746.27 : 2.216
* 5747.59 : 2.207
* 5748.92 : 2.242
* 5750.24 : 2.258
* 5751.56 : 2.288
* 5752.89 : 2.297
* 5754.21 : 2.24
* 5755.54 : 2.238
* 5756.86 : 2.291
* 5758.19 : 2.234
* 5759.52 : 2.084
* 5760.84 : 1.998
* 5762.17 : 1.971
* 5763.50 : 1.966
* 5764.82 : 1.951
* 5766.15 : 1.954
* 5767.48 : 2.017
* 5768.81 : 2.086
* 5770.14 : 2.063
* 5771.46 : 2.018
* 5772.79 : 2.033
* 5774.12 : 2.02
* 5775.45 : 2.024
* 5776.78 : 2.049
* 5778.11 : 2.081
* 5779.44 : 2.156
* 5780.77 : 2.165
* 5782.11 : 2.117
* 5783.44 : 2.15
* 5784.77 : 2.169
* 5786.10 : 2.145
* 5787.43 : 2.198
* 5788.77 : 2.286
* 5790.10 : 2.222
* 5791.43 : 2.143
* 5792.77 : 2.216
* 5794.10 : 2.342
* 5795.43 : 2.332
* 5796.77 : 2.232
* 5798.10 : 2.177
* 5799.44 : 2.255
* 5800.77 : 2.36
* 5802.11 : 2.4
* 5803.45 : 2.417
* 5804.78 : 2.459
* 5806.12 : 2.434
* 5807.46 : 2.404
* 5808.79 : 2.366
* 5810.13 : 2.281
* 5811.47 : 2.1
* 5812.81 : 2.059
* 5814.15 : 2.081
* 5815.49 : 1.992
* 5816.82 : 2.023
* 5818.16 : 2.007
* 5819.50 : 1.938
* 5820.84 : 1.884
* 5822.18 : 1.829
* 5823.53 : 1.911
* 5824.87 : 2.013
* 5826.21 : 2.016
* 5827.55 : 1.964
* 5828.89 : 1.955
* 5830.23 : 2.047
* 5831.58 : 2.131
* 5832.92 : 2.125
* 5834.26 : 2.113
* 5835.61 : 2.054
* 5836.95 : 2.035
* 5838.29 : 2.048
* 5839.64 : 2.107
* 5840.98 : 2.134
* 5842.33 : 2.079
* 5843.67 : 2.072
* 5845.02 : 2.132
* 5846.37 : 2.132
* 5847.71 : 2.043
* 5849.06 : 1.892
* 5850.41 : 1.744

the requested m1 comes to -0.04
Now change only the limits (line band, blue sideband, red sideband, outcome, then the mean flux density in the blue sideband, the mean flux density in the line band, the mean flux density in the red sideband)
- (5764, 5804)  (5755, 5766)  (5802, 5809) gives 0.050 mag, 2.08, 2.16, 2.42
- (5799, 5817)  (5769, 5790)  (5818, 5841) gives -0.105 mag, 2.11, 2.27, 2.01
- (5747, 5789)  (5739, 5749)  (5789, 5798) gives 0.032 mag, 2.13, 2.12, 2.25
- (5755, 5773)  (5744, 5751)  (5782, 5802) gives 0.082 mag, 2.22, 2.06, 2.23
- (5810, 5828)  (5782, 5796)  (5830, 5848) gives 0.075 mag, 2.22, 2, 2.09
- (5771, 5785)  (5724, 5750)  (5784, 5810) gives 0.075 mag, 2.12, 2.09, 2.29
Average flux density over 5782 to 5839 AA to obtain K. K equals 2.15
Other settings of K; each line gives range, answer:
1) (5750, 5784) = 2.1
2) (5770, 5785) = 2.09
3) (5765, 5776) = 2.02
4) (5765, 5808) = 2.19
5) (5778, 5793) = 2.17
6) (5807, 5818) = 2.15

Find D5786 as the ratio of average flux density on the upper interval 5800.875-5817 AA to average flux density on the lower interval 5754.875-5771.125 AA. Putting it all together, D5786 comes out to 1.09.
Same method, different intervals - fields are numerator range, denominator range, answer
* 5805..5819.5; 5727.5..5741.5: 1.03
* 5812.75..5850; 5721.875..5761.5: 0.95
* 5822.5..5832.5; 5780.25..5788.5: 0.93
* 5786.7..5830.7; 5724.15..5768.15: 1.02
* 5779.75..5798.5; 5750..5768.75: 1.04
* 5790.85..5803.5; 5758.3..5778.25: 1.13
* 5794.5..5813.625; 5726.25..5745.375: 1.09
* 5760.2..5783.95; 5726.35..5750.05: 0.96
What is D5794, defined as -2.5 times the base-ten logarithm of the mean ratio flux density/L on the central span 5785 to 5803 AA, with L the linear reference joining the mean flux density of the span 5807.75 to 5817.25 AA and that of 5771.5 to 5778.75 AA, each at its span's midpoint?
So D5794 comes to -0.08 mag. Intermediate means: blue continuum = 2.04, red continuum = 2.14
